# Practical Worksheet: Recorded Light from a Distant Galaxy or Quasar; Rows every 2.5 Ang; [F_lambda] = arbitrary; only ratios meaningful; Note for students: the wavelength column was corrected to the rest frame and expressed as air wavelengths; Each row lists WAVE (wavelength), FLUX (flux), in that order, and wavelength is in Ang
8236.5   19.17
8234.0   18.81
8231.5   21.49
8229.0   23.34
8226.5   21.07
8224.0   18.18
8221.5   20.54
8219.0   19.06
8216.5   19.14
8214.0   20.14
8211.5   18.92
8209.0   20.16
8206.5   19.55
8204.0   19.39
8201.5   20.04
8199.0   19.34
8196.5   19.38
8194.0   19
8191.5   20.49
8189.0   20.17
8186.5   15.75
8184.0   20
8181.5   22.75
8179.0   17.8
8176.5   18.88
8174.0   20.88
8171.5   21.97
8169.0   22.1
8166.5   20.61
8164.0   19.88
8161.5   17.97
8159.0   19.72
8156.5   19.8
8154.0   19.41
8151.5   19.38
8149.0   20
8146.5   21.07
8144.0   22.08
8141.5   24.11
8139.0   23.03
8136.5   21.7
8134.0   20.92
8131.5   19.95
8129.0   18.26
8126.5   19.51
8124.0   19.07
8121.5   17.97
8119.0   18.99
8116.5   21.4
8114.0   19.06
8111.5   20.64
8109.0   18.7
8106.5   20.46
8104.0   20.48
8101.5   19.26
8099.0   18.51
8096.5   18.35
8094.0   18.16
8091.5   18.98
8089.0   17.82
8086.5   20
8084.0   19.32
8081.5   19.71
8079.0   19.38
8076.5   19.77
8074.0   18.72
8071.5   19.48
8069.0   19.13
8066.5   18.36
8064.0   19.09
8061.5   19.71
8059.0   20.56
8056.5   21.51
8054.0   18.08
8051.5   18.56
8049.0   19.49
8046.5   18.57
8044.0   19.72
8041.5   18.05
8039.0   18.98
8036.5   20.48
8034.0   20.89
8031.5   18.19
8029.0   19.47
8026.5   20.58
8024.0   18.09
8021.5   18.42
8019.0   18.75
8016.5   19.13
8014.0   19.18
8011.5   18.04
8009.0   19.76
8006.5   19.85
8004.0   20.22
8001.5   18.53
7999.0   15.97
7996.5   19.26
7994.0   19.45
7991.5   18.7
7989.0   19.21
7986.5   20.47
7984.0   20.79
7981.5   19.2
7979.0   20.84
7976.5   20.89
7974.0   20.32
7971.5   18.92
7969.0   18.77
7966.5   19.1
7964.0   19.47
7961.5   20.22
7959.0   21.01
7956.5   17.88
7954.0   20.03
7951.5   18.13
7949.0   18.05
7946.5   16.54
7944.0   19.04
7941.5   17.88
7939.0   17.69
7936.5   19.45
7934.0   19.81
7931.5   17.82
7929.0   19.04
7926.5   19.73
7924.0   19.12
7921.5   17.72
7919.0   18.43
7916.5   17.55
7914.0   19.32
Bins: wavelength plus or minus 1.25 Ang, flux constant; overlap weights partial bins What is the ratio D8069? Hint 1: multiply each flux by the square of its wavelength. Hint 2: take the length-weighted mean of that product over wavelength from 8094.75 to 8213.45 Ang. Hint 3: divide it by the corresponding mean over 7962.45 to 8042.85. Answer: 1.07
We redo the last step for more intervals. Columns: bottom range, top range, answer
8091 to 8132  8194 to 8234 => 1.06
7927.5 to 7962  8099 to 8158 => 1.13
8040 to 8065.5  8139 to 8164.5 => 1.09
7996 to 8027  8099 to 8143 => 1.10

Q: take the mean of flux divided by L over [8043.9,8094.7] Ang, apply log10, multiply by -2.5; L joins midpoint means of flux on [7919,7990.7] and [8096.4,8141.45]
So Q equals 0.03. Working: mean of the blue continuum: 19.2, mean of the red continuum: 19.9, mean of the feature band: 19.2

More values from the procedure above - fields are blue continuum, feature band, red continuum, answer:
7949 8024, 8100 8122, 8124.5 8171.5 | 0.03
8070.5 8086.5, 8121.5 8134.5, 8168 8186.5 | 0.03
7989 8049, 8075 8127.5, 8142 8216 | 0.01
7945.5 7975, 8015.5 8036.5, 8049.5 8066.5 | 0.00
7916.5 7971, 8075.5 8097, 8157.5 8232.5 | 0.02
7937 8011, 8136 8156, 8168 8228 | -0.09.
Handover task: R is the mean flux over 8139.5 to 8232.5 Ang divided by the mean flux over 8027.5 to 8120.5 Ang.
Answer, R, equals 1.04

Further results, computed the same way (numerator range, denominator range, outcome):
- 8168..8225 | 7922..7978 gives 1.04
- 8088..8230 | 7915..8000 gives 1.04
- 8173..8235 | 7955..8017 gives 1.02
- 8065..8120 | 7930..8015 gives 1.01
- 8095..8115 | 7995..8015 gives 1.03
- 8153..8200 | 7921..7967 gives 1.05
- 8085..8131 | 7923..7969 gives 1.02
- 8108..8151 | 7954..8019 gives 1.05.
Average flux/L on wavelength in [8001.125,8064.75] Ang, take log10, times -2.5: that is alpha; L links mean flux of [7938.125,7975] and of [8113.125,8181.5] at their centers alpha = 0.01 mag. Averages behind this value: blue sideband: 18.9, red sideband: 20.3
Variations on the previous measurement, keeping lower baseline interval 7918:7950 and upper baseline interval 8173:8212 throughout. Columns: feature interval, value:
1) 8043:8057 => -0.014 mag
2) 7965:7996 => -0.058 mag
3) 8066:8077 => -0.003 mag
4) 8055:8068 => -0.044 mag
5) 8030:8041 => -0.035 mag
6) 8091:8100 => 0.039 mag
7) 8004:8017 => -0.028 mag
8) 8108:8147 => -0.062 mag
